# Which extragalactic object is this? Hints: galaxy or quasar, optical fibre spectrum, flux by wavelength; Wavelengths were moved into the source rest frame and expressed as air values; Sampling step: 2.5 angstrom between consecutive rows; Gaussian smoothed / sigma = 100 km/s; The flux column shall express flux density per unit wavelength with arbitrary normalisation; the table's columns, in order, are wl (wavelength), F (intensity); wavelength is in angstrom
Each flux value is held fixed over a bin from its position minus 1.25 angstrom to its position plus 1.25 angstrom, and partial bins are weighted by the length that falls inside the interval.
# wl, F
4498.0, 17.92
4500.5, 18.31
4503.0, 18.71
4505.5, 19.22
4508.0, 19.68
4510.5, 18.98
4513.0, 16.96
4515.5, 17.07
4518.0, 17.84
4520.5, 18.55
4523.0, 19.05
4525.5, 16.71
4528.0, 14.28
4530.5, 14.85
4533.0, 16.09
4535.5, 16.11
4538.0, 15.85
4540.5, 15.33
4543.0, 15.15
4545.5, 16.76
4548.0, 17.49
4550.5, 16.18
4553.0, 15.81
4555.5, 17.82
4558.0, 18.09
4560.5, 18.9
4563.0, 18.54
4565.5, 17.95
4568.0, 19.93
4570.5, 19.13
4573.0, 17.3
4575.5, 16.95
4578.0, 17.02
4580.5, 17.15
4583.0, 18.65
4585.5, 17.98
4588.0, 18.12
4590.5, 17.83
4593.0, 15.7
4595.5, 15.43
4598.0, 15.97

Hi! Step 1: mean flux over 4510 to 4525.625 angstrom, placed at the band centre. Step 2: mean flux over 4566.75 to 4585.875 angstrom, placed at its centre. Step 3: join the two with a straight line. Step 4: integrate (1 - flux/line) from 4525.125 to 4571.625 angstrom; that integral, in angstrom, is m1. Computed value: 2.8 angstrom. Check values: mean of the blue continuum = 17.9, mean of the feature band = 16.9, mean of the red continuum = 18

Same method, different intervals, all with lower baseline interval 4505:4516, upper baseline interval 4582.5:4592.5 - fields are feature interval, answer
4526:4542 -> 2.44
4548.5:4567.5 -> 0.43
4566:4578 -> -0.10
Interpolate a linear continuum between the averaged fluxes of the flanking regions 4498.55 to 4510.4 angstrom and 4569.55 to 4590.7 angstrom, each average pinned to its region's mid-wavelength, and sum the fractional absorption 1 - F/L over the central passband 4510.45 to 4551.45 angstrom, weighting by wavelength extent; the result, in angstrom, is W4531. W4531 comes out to 4.26 angstrom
